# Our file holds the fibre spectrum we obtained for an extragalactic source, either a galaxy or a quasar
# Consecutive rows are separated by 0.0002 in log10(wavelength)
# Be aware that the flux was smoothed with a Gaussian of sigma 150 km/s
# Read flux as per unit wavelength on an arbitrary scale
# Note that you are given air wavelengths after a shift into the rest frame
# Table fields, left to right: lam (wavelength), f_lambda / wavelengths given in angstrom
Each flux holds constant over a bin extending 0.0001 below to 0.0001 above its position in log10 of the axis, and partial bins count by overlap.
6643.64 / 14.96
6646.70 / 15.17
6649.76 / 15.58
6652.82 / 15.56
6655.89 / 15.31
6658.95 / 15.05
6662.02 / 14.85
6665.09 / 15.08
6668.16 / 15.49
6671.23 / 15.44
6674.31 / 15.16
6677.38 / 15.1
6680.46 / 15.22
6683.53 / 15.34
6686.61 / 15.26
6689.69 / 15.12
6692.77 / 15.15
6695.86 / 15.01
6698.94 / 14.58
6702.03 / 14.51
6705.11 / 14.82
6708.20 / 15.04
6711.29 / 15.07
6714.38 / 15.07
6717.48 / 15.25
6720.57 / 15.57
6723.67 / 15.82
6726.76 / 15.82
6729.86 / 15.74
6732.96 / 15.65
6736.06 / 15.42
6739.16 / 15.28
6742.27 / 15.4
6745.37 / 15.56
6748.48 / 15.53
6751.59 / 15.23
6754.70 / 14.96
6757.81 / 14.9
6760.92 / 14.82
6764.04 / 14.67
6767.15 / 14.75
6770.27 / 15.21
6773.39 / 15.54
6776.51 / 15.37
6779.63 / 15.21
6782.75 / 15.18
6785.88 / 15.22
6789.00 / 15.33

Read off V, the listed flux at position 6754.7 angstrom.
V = 14.96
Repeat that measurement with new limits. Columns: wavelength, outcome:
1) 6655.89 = 15.31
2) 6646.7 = 15.17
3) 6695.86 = 15.01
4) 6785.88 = 15.22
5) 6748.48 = 15.53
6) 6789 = 15.33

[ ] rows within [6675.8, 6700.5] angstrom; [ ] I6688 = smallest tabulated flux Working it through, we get 14.58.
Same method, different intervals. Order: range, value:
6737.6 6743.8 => 15.28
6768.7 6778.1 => 15.21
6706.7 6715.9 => 15.04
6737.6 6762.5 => 14.82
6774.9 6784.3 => 15.18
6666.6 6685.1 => 15.1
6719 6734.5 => 15.57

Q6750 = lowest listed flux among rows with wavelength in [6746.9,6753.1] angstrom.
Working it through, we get 15.23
